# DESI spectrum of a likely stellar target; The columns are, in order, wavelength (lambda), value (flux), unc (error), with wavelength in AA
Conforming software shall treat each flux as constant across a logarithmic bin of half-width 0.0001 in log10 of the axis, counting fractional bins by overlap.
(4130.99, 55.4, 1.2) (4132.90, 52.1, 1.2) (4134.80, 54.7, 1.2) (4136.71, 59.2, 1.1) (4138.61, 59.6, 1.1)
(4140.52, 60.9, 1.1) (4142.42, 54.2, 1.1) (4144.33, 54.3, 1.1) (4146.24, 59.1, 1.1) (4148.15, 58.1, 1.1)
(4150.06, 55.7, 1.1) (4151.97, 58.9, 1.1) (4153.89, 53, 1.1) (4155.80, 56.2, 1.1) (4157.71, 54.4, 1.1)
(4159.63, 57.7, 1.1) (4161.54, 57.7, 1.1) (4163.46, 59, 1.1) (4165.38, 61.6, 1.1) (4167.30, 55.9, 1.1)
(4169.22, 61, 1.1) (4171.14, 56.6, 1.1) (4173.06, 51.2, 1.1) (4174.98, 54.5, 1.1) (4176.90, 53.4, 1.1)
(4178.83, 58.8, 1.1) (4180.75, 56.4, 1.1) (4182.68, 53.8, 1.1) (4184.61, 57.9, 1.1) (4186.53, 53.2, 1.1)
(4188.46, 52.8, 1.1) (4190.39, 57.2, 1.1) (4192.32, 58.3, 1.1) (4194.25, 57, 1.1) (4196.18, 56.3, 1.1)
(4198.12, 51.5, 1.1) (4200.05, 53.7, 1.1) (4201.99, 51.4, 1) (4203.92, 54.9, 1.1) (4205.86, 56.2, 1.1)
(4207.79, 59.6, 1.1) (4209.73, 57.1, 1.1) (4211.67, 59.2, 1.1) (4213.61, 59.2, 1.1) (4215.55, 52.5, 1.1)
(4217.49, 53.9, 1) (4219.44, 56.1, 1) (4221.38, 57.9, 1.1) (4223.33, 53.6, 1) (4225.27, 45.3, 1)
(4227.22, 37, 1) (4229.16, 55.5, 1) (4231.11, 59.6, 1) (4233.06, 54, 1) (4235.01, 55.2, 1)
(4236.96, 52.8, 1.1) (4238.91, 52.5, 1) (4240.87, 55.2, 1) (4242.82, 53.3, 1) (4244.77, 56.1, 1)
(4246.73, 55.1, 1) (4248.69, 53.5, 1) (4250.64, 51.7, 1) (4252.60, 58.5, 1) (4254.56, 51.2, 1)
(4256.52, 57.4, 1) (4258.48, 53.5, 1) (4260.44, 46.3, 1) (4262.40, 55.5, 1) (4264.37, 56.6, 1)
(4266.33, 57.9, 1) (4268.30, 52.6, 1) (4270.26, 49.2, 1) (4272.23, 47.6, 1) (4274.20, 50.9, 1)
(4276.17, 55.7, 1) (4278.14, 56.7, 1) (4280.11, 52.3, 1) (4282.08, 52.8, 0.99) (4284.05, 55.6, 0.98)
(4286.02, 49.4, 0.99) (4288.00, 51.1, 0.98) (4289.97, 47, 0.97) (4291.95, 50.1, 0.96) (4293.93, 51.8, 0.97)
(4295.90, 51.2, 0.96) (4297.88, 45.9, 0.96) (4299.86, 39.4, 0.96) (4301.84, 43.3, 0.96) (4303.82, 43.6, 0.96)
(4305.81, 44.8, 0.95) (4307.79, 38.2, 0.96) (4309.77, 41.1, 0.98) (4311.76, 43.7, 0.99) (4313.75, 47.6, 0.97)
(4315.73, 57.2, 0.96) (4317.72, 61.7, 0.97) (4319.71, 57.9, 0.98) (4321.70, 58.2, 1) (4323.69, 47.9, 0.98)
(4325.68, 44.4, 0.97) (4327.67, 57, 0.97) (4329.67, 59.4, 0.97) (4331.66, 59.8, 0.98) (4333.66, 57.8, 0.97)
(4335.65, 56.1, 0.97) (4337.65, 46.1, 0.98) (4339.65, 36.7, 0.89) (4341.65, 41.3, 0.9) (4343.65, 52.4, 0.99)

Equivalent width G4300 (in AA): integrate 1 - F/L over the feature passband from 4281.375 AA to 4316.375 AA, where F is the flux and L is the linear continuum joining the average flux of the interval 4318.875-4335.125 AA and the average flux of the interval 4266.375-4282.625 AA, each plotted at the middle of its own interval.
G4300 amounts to 4.2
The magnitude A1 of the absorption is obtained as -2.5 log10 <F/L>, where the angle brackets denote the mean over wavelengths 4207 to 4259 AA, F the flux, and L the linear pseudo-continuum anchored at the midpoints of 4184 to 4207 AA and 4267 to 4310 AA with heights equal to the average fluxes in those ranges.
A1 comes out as -0.036 mag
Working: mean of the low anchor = 55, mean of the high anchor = 48.8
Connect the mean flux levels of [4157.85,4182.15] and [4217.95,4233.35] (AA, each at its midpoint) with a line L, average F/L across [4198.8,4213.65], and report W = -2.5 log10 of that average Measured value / -0.045 mag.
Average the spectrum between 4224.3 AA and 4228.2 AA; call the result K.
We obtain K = 41.3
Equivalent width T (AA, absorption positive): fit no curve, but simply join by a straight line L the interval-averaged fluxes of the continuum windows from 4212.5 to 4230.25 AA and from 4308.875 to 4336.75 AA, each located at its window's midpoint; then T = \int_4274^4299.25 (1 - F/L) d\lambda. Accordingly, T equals 0.83 AA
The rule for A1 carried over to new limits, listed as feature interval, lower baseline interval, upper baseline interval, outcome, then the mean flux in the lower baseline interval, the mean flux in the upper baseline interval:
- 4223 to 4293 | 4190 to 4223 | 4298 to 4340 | 0.01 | 55.9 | 49.7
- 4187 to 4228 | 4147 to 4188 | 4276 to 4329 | 0.00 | 56.4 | 49.8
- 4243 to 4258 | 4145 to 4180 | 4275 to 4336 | -0.03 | 56.8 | 50.9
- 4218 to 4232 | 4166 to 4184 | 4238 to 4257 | 0.05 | 55.9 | 54.4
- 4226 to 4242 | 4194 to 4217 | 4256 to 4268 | 0.05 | 55.6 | 54.3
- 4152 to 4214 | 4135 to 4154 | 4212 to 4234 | -0.02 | 57.4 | 53.3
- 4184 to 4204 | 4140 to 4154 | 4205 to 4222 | 0.04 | 56.9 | 56.8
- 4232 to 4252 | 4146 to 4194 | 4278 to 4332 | -0.02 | 56.5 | 50.1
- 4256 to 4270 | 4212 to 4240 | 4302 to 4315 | -0.11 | 53.4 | 43.5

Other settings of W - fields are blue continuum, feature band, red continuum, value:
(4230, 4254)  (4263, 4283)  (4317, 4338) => 0.034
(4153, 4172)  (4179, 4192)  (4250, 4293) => 0.015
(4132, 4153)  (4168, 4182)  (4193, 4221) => 0.007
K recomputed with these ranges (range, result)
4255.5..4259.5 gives 55.3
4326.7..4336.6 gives 58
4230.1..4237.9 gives 55.4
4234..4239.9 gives 53.5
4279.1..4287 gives 52.6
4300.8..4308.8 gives 42.5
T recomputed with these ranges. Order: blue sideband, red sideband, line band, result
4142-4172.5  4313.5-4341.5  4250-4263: 0.33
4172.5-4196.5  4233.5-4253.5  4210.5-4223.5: -0.32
